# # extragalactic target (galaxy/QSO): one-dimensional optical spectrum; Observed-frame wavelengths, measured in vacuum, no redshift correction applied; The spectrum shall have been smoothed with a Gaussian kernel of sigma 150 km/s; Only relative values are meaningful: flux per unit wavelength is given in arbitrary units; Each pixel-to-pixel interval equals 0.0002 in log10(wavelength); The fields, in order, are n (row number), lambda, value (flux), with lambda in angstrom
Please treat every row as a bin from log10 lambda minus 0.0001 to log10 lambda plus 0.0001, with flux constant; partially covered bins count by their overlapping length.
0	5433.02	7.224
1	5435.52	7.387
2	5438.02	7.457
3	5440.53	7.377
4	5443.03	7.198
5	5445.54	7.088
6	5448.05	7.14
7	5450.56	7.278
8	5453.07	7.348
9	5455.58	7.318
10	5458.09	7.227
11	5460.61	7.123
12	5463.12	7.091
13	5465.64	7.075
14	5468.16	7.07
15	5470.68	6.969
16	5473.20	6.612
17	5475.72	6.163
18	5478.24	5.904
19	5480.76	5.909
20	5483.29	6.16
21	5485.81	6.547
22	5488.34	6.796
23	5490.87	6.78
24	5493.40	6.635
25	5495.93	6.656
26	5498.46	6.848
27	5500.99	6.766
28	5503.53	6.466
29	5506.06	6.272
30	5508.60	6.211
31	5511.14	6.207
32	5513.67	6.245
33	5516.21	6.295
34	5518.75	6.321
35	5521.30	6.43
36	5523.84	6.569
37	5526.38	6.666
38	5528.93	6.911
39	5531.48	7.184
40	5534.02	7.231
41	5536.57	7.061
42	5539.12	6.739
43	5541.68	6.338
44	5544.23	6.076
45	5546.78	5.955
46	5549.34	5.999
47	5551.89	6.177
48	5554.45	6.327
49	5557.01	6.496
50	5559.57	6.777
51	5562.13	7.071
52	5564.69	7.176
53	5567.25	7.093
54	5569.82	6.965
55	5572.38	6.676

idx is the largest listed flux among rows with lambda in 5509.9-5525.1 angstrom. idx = 6.569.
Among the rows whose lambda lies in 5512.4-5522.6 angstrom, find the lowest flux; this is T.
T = 6.245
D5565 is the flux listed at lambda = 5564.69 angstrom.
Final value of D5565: 7.176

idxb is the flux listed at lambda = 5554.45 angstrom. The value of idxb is 6.327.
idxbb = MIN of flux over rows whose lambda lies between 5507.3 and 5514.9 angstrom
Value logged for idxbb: 6.207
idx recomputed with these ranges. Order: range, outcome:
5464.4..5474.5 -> 7.075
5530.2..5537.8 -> 7.231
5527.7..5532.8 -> 7.184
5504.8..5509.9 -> 6.272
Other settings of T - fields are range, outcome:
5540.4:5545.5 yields 6.076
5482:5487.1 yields 6.16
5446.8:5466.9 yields 7.075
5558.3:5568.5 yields 6.777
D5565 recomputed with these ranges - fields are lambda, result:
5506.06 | 6.272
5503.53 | 6.466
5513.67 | 6.245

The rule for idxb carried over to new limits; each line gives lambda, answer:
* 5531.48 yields 7.184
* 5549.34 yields 5.999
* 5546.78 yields 5.955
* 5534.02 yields 7.231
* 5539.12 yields 6.739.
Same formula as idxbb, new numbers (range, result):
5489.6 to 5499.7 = 6.635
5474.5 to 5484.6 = 5.904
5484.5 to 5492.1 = 6.547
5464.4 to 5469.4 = 7.07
